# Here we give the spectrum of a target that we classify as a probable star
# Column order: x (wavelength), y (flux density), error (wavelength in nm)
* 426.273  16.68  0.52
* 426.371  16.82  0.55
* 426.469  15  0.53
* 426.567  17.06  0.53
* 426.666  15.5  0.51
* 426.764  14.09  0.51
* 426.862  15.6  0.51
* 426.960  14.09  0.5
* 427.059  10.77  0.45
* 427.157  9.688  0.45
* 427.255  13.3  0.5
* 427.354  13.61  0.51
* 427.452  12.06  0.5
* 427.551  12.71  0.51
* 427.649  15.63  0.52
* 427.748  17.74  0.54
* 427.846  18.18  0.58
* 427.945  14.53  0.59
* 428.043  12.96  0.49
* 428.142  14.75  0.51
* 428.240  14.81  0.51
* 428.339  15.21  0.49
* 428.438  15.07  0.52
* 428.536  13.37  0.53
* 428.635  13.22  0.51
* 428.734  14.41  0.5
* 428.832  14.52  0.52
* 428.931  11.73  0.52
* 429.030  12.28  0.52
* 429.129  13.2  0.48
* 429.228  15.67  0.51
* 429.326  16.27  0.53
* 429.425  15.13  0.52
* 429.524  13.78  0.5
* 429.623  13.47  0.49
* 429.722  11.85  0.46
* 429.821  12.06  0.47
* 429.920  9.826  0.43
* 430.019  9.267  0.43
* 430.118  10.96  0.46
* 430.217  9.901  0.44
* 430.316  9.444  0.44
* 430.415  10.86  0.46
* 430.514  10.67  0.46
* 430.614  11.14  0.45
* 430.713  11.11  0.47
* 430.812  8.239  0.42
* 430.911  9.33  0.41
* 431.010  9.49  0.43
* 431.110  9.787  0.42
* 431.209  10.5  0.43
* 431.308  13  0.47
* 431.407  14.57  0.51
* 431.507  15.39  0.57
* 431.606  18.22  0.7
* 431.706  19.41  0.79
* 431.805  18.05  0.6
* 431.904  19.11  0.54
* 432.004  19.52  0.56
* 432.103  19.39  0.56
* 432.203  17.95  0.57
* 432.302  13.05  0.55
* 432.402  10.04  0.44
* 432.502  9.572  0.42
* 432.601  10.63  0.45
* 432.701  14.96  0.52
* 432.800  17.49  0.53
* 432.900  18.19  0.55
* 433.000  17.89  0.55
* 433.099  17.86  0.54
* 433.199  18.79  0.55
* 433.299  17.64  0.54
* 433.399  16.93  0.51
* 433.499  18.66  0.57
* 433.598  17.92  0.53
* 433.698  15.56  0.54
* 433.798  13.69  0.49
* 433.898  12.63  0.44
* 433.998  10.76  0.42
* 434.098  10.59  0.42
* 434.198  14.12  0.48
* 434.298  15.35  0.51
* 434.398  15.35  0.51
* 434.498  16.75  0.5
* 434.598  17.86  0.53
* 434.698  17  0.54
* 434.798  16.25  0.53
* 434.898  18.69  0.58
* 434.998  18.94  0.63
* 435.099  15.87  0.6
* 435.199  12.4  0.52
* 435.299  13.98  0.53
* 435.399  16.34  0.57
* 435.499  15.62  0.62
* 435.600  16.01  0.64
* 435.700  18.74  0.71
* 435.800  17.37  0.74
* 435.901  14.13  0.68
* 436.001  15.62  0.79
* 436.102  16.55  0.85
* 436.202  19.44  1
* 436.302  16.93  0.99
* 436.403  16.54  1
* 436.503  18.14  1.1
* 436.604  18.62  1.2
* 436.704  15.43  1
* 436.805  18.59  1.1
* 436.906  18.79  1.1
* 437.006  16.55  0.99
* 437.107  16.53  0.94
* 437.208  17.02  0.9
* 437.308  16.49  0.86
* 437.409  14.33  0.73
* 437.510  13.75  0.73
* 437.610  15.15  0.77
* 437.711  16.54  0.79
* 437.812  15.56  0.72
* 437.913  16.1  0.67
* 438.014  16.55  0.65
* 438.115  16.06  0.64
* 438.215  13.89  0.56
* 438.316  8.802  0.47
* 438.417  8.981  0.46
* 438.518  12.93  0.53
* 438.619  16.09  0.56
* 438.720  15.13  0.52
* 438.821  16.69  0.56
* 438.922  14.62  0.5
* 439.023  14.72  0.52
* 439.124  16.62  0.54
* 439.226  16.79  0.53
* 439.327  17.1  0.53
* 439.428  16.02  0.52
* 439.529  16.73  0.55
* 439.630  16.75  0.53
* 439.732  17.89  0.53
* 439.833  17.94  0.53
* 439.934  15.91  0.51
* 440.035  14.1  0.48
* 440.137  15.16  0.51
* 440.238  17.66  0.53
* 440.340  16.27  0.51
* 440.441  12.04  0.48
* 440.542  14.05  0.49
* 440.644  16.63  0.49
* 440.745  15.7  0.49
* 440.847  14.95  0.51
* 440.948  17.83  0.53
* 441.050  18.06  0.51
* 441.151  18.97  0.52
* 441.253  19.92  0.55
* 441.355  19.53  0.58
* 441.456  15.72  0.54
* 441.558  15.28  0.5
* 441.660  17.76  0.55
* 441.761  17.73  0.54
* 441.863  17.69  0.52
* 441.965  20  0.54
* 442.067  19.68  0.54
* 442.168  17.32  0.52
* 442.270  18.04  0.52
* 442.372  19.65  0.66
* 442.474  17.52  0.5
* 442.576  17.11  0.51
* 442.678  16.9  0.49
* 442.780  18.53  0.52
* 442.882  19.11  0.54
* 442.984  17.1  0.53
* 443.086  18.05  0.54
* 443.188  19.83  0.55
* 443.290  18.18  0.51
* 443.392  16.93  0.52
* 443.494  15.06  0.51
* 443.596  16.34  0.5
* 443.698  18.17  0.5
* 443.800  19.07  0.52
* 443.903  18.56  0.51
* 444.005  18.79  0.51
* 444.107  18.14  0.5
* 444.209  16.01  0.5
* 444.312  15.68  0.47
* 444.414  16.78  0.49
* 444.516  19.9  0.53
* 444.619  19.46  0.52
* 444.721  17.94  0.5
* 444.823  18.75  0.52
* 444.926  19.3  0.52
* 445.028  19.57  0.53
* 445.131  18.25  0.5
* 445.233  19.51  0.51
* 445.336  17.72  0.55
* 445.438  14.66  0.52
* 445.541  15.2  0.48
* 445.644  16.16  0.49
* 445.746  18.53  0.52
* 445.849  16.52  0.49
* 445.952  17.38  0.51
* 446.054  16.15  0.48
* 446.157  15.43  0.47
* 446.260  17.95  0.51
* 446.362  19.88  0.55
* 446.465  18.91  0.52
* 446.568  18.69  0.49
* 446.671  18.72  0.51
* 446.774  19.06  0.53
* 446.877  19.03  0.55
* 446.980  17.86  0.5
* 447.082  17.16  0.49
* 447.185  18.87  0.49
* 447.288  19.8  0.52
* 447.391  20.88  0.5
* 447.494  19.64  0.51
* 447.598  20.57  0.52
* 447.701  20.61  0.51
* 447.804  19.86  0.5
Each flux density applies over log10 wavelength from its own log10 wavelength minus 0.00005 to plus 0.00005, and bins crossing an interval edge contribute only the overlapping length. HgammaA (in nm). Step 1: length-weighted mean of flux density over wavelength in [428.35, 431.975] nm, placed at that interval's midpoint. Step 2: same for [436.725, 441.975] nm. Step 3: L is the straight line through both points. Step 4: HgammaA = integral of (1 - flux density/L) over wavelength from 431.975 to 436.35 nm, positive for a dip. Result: -0.48 nm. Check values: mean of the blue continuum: 13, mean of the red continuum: 16.1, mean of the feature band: 15.9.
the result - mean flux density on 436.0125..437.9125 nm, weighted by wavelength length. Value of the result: 16.7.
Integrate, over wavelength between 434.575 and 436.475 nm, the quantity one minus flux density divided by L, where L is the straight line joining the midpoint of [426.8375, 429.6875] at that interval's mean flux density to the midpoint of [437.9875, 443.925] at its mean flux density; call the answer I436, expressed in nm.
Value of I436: -0.12 nm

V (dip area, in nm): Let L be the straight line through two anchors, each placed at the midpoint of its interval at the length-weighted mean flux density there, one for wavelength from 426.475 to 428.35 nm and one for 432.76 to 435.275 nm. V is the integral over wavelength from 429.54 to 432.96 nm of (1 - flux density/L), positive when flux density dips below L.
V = 0.50 nm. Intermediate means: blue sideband 14.3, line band 13.2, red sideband 16.1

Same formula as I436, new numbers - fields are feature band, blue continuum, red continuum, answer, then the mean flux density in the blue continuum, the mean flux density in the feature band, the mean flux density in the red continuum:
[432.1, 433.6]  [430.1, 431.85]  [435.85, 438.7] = -0.294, 12.2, 15.9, 15.7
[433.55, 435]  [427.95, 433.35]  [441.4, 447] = -0.041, 13.8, 15.3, 17.8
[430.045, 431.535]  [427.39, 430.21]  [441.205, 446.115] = 0.353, 13.7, 10.9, 17.8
